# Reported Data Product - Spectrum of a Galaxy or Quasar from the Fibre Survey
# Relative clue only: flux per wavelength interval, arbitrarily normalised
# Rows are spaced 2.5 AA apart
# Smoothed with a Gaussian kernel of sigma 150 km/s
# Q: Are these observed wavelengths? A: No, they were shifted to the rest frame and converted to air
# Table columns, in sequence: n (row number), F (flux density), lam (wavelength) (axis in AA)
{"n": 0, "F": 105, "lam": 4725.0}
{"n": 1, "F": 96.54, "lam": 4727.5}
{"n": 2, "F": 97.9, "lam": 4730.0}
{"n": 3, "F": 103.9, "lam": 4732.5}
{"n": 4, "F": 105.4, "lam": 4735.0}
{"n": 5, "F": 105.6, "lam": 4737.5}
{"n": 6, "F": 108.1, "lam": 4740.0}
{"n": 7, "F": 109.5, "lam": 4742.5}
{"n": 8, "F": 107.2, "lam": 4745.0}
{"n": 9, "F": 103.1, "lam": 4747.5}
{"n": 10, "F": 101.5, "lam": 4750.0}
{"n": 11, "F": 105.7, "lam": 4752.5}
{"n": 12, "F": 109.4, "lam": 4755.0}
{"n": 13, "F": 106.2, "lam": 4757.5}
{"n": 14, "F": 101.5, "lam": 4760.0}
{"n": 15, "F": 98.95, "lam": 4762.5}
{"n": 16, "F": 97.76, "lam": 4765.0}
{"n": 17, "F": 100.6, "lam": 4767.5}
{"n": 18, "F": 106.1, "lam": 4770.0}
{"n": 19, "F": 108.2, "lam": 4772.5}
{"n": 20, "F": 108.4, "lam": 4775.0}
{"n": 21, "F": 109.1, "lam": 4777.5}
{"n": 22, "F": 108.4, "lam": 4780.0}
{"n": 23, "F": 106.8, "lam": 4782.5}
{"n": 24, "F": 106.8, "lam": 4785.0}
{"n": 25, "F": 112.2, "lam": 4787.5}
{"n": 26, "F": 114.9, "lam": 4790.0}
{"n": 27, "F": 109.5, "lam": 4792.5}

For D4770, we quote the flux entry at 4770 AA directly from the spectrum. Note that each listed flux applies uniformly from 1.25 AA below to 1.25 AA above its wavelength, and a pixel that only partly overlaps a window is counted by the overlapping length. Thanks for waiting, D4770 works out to 106.1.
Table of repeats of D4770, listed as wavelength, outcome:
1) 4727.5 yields 96.54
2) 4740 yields 108.1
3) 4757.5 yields 106.2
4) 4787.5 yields 112.2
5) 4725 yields 105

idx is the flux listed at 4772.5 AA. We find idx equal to 108.2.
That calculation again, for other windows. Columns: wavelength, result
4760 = 101.5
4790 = 114.9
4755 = 109.4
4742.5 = 109.5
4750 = 101.5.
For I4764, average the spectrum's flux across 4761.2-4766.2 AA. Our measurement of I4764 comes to 98.4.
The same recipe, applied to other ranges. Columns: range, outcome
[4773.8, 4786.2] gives 108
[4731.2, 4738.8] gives 105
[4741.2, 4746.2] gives 108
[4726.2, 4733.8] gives 99.5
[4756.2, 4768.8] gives 101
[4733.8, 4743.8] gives 107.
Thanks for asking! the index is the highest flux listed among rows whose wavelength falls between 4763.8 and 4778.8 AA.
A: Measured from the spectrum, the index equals 109.1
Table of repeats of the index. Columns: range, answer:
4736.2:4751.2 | 109.5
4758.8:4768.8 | 101.5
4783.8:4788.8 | 112.2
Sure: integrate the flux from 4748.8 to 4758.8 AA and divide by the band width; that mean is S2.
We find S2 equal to 106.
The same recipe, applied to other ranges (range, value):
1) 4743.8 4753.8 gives 104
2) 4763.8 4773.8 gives 103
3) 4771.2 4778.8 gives 109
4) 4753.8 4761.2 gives 106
